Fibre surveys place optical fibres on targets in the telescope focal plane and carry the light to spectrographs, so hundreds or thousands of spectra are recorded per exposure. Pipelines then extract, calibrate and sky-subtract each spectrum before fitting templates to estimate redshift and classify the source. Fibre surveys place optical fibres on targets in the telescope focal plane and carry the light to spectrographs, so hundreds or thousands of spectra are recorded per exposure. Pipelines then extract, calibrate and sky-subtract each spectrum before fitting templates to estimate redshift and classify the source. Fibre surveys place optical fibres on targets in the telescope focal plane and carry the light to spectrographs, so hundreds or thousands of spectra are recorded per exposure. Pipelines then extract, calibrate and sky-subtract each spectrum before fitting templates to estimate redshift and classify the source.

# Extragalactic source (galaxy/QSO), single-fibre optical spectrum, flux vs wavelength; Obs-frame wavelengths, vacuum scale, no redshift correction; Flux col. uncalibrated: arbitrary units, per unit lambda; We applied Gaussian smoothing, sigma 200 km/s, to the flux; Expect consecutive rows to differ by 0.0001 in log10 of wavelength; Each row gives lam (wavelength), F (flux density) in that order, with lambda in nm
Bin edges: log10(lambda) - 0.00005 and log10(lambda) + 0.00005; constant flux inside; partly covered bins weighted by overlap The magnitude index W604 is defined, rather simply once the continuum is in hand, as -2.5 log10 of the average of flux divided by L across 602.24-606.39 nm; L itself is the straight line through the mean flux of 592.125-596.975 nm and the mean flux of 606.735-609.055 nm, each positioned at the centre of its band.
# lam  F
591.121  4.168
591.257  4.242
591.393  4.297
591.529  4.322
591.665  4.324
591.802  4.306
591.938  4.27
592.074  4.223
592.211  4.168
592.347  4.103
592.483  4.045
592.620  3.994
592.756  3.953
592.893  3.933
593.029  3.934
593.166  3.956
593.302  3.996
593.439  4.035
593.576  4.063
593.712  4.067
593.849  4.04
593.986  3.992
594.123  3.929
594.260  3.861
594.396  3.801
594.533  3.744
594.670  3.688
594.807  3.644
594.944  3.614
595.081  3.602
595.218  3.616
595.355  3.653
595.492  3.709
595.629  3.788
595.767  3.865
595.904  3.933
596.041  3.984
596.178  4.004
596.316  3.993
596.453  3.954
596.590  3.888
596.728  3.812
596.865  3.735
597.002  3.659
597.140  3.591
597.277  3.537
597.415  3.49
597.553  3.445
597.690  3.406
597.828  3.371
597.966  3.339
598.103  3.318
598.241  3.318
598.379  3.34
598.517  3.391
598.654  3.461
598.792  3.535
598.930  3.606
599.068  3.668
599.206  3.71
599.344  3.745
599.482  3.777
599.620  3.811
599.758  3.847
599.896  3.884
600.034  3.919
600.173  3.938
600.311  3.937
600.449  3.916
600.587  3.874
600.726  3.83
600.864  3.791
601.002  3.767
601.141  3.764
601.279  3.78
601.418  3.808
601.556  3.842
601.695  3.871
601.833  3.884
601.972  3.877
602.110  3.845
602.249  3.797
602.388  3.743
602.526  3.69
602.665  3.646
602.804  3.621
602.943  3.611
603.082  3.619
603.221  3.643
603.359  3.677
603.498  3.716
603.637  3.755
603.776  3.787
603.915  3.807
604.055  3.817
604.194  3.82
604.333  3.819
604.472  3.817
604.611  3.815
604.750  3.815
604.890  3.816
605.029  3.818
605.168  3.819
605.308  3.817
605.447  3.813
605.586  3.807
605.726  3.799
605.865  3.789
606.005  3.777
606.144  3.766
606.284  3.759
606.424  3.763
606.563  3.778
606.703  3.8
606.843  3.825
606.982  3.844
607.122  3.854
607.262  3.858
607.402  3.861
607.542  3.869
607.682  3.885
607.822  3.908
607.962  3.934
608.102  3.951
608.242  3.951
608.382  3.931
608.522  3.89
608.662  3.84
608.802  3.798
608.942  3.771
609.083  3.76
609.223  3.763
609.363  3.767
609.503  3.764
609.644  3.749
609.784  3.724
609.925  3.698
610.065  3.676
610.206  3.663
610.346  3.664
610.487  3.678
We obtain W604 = 0.03 mag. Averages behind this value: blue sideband 3.89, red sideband 3.87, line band 3.76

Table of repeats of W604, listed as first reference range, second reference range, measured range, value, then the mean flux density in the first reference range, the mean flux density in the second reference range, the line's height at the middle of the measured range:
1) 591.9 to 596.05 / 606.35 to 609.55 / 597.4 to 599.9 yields 0.10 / 3.91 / 3.84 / 3.88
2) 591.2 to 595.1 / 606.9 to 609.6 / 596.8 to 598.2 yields 0.14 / 4.01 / 3.85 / 3.96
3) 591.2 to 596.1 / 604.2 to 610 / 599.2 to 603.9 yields 0.03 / 3.96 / 3.82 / 3.88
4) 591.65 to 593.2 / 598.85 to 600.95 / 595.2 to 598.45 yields 0.08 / 4.09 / 3.82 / 3.93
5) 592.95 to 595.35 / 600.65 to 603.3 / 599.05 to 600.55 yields -0.02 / 3.85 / 3.76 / 3.79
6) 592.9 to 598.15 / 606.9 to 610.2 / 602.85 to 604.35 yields 0.02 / 3.77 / 3.82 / 3.8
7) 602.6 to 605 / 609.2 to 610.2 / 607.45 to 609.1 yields -0.04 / 3.74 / 3.73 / 3.73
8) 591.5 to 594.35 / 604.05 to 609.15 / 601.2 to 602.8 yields 0.03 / 4.07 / 3.83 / 3.91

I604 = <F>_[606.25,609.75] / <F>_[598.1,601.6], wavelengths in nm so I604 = 1.03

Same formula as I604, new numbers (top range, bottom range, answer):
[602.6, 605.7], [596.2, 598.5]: 1.05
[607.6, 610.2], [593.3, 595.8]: 1.00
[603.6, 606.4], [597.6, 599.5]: 1.09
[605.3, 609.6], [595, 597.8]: 1.03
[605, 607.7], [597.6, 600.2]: 1.06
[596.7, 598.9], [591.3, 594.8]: 0.86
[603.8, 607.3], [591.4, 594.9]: 0.95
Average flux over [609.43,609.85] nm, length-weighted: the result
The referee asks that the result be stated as 3.75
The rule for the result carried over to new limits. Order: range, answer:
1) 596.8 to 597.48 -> 3.6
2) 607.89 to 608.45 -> 3.94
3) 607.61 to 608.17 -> 3.92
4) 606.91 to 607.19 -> 3.86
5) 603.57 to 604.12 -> 3.79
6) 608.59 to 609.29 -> 3.79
